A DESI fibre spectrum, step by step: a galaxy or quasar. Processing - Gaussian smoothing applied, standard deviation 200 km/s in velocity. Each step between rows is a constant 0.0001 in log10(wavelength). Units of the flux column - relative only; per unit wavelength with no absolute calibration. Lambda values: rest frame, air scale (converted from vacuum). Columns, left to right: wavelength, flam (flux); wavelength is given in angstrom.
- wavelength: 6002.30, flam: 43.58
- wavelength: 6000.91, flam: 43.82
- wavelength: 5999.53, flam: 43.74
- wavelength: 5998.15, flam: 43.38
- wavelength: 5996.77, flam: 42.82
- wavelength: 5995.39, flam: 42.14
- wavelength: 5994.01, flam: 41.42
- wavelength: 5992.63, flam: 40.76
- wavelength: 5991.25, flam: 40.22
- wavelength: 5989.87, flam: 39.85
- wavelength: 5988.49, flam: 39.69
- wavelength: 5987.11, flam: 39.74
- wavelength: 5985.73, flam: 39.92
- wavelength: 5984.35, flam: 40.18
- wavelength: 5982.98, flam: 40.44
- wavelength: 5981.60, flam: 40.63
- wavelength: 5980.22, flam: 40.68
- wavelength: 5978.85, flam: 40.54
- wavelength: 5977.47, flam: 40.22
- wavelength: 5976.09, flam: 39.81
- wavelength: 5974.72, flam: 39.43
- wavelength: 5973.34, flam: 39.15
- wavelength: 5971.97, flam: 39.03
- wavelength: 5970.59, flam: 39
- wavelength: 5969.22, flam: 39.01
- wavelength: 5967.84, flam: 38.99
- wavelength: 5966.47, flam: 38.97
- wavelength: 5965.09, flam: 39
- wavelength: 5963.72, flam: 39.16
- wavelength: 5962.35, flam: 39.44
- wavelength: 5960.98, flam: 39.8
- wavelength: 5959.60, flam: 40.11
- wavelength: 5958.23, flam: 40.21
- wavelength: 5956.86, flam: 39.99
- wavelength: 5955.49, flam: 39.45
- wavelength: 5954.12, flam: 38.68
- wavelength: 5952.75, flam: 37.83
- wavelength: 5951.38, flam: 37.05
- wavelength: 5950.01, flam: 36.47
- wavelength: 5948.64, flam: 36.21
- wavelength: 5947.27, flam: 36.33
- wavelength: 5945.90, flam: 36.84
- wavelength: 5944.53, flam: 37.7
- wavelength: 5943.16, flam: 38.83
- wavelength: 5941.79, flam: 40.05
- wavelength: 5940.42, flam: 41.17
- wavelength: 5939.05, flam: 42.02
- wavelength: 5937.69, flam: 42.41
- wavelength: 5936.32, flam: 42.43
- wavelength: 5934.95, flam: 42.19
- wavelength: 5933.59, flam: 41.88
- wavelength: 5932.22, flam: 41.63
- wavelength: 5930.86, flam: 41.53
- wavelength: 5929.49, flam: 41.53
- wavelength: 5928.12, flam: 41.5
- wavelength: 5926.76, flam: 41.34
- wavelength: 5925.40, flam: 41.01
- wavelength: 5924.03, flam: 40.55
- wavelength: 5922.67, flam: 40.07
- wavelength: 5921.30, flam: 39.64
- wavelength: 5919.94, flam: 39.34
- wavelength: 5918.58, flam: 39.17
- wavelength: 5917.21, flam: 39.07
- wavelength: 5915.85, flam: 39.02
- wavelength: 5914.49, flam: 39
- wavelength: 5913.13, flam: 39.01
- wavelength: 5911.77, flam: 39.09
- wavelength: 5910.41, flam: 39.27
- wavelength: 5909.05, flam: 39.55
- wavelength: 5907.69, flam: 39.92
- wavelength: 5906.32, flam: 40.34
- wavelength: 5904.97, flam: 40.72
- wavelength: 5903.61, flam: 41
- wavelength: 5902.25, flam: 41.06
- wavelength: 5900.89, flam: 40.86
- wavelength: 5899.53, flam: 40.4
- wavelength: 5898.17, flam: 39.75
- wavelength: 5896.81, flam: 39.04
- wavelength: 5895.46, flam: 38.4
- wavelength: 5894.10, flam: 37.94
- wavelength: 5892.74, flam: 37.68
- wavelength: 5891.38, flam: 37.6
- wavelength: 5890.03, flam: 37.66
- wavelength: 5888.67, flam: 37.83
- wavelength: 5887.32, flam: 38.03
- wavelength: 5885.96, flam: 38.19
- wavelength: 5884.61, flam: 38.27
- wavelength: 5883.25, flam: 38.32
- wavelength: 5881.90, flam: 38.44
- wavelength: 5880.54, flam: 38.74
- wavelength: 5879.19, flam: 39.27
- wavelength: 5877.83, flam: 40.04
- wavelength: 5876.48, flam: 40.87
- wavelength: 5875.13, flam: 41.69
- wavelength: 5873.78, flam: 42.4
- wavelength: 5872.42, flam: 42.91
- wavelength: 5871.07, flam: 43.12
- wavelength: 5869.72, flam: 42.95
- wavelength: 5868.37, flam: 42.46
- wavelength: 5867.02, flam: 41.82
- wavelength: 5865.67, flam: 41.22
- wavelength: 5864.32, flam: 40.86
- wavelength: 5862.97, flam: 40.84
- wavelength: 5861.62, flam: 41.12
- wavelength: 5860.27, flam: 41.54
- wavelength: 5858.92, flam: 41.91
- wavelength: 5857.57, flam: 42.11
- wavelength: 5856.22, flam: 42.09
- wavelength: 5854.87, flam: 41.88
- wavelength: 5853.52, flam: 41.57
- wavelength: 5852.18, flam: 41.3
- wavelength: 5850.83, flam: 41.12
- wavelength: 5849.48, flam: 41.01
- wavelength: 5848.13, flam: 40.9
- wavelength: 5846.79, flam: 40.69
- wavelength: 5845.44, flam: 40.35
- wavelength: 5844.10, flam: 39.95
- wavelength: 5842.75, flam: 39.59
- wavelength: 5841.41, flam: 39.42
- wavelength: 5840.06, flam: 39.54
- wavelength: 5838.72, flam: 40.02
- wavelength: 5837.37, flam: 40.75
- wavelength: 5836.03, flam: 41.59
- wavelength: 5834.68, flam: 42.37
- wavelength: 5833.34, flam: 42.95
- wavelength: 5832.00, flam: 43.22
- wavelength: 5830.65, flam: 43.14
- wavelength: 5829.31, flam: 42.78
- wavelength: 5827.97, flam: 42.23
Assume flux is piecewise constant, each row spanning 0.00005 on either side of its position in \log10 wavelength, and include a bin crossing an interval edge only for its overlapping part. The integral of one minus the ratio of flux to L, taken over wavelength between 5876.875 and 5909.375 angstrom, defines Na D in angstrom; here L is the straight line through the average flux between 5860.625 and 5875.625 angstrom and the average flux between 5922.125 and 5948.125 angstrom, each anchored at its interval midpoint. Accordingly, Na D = 1.79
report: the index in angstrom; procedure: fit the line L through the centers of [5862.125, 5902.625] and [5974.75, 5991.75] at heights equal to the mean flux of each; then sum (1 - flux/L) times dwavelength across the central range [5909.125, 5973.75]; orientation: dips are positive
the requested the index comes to 0.7 angstrom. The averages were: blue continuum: 40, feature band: 39.6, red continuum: 40.1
